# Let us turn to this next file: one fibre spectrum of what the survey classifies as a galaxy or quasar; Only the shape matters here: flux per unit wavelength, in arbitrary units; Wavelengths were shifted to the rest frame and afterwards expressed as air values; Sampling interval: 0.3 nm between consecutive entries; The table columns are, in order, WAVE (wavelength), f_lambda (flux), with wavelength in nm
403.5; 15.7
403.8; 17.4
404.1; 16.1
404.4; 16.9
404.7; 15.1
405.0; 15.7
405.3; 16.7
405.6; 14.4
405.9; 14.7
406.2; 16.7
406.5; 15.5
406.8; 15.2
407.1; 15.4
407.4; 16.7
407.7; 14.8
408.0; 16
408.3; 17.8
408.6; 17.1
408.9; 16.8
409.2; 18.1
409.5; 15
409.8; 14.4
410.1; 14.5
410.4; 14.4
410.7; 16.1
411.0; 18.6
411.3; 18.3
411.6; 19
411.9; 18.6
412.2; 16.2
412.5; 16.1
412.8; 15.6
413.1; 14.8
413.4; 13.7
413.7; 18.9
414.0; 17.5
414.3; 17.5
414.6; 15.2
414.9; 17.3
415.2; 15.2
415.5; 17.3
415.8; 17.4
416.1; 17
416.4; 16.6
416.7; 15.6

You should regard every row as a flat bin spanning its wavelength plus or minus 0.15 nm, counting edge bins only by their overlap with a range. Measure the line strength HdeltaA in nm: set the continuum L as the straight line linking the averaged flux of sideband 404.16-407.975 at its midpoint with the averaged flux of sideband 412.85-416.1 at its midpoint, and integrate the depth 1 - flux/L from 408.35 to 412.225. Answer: -0.160 nm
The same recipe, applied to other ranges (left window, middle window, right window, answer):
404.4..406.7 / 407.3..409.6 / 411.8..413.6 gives -0.13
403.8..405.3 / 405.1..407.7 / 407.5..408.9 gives 0.11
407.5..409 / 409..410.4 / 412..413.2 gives 0.07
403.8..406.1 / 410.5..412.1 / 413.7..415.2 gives -0.14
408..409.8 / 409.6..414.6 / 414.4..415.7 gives 0.01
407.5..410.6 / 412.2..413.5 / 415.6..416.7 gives 0.09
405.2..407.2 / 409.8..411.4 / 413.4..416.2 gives 0.01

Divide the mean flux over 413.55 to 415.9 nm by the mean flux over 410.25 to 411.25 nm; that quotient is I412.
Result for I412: 1.03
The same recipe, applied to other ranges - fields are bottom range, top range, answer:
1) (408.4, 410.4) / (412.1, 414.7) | 1.02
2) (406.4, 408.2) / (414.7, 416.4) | 1.07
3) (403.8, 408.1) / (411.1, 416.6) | 1.07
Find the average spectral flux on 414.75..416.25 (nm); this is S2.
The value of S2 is 16.8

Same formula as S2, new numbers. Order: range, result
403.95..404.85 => 16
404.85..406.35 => 15.6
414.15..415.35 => 16.3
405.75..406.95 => 15.5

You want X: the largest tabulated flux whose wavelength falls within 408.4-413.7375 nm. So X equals 19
